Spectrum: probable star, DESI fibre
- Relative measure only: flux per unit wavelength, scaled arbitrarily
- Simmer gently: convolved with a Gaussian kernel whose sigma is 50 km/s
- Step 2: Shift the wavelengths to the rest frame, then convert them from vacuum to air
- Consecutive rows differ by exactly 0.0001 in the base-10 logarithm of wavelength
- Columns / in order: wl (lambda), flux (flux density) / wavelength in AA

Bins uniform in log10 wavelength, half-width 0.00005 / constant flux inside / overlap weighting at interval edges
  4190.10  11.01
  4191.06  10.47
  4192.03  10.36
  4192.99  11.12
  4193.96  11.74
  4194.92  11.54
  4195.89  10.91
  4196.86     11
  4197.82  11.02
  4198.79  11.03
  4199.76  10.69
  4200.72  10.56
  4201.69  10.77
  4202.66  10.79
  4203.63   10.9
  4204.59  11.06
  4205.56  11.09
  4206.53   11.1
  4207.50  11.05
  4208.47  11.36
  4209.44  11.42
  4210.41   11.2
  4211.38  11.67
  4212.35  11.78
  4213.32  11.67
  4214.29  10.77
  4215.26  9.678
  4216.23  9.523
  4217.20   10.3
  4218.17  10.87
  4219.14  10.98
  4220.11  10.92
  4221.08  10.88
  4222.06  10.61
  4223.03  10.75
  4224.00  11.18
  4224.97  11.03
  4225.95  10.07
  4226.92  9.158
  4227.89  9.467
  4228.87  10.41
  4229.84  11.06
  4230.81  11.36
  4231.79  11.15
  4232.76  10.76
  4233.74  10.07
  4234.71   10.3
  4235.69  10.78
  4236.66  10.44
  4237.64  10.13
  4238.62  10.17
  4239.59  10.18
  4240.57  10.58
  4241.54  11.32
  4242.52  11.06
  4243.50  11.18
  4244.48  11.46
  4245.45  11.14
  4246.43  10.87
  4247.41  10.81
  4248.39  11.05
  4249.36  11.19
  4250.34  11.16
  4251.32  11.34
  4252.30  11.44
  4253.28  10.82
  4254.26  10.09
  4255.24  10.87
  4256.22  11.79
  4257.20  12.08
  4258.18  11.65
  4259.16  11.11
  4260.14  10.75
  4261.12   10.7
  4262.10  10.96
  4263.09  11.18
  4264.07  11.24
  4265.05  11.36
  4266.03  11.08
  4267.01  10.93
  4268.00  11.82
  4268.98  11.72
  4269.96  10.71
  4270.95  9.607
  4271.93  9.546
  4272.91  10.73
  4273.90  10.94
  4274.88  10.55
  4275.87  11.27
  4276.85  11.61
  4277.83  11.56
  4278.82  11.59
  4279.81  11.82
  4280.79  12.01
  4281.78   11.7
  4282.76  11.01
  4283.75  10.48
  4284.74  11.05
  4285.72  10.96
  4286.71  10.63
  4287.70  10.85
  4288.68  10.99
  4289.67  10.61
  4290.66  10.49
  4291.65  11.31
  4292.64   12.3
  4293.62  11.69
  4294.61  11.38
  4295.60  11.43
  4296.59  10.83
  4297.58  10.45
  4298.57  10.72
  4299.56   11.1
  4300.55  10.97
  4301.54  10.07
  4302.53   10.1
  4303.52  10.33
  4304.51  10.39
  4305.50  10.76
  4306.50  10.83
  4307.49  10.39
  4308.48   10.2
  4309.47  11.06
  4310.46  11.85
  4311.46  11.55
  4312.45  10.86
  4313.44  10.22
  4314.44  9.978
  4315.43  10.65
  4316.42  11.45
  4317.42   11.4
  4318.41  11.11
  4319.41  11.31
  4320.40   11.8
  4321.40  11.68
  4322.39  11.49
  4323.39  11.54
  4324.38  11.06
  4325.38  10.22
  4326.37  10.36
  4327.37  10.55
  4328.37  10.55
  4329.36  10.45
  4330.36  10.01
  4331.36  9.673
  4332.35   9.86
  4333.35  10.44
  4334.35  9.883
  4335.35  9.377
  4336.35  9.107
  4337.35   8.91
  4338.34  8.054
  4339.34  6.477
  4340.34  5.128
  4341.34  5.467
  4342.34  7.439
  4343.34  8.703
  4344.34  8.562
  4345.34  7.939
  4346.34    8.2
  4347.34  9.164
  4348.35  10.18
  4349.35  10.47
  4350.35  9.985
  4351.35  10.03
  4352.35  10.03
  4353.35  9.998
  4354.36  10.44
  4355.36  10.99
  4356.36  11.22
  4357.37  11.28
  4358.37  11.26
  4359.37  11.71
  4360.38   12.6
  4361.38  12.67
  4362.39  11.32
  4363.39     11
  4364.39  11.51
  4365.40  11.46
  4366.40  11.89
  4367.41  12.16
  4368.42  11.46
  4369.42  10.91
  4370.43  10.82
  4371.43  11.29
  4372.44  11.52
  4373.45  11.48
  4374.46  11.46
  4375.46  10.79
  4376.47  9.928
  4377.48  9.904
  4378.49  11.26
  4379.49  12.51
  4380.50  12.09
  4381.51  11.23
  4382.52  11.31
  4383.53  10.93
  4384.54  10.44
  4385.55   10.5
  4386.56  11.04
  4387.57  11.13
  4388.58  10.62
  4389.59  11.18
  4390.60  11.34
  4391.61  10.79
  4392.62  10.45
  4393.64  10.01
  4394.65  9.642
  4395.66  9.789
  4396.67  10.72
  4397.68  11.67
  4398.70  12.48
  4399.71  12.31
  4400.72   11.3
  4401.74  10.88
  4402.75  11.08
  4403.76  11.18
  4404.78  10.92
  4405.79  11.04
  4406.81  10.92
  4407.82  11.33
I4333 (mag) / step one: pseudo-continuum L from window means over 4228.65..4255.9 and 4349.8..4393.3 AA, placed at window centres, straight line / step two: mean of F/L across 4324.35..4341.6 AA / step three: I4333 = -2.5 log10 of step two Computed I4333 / 0.20 mag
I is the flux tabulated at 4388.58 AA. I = 10.62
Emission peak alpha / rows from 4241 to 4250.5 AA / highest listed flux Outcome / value 11.46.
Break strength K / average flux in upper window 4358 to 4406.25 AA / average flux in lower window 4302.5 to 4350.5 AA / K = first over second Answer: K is 1.13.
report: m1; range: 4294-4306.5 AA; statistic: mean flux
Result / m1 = 10.7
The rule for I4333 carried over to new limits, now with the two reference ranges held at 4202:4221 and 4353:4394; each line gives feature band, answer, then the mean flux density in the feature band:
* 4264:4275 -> 0.02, 10.9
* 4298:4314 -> 0.04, 10.7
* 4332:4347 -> 0.33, 8.23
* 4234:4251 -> 0.02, 10.8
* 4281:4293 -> 0.00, 11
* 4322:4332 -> 0.05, 10.6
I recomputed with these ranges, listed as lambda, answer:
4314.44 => 9.978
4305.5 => 10.76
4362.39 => 11.32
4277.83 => 11.56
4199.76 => 10.69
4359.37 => 11.71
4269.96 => 10.71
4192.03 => 10.36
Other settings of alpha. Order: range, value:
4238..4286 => 12.08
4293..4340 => 11.85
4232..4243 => 11.32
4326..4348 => 10.55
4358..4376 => 12.67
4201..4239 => 11.78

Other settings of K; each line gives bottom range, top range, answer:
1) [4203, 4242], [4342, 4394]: 1.00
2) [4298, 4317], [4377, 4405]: 1.03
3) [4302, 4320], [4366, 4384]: 1.04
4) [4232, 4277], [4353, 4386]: 1.03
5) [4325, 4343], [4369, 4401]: 1.23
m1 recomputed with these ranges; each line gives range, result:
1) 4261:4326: 11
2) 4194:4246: 10.8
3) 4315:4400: 10.5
